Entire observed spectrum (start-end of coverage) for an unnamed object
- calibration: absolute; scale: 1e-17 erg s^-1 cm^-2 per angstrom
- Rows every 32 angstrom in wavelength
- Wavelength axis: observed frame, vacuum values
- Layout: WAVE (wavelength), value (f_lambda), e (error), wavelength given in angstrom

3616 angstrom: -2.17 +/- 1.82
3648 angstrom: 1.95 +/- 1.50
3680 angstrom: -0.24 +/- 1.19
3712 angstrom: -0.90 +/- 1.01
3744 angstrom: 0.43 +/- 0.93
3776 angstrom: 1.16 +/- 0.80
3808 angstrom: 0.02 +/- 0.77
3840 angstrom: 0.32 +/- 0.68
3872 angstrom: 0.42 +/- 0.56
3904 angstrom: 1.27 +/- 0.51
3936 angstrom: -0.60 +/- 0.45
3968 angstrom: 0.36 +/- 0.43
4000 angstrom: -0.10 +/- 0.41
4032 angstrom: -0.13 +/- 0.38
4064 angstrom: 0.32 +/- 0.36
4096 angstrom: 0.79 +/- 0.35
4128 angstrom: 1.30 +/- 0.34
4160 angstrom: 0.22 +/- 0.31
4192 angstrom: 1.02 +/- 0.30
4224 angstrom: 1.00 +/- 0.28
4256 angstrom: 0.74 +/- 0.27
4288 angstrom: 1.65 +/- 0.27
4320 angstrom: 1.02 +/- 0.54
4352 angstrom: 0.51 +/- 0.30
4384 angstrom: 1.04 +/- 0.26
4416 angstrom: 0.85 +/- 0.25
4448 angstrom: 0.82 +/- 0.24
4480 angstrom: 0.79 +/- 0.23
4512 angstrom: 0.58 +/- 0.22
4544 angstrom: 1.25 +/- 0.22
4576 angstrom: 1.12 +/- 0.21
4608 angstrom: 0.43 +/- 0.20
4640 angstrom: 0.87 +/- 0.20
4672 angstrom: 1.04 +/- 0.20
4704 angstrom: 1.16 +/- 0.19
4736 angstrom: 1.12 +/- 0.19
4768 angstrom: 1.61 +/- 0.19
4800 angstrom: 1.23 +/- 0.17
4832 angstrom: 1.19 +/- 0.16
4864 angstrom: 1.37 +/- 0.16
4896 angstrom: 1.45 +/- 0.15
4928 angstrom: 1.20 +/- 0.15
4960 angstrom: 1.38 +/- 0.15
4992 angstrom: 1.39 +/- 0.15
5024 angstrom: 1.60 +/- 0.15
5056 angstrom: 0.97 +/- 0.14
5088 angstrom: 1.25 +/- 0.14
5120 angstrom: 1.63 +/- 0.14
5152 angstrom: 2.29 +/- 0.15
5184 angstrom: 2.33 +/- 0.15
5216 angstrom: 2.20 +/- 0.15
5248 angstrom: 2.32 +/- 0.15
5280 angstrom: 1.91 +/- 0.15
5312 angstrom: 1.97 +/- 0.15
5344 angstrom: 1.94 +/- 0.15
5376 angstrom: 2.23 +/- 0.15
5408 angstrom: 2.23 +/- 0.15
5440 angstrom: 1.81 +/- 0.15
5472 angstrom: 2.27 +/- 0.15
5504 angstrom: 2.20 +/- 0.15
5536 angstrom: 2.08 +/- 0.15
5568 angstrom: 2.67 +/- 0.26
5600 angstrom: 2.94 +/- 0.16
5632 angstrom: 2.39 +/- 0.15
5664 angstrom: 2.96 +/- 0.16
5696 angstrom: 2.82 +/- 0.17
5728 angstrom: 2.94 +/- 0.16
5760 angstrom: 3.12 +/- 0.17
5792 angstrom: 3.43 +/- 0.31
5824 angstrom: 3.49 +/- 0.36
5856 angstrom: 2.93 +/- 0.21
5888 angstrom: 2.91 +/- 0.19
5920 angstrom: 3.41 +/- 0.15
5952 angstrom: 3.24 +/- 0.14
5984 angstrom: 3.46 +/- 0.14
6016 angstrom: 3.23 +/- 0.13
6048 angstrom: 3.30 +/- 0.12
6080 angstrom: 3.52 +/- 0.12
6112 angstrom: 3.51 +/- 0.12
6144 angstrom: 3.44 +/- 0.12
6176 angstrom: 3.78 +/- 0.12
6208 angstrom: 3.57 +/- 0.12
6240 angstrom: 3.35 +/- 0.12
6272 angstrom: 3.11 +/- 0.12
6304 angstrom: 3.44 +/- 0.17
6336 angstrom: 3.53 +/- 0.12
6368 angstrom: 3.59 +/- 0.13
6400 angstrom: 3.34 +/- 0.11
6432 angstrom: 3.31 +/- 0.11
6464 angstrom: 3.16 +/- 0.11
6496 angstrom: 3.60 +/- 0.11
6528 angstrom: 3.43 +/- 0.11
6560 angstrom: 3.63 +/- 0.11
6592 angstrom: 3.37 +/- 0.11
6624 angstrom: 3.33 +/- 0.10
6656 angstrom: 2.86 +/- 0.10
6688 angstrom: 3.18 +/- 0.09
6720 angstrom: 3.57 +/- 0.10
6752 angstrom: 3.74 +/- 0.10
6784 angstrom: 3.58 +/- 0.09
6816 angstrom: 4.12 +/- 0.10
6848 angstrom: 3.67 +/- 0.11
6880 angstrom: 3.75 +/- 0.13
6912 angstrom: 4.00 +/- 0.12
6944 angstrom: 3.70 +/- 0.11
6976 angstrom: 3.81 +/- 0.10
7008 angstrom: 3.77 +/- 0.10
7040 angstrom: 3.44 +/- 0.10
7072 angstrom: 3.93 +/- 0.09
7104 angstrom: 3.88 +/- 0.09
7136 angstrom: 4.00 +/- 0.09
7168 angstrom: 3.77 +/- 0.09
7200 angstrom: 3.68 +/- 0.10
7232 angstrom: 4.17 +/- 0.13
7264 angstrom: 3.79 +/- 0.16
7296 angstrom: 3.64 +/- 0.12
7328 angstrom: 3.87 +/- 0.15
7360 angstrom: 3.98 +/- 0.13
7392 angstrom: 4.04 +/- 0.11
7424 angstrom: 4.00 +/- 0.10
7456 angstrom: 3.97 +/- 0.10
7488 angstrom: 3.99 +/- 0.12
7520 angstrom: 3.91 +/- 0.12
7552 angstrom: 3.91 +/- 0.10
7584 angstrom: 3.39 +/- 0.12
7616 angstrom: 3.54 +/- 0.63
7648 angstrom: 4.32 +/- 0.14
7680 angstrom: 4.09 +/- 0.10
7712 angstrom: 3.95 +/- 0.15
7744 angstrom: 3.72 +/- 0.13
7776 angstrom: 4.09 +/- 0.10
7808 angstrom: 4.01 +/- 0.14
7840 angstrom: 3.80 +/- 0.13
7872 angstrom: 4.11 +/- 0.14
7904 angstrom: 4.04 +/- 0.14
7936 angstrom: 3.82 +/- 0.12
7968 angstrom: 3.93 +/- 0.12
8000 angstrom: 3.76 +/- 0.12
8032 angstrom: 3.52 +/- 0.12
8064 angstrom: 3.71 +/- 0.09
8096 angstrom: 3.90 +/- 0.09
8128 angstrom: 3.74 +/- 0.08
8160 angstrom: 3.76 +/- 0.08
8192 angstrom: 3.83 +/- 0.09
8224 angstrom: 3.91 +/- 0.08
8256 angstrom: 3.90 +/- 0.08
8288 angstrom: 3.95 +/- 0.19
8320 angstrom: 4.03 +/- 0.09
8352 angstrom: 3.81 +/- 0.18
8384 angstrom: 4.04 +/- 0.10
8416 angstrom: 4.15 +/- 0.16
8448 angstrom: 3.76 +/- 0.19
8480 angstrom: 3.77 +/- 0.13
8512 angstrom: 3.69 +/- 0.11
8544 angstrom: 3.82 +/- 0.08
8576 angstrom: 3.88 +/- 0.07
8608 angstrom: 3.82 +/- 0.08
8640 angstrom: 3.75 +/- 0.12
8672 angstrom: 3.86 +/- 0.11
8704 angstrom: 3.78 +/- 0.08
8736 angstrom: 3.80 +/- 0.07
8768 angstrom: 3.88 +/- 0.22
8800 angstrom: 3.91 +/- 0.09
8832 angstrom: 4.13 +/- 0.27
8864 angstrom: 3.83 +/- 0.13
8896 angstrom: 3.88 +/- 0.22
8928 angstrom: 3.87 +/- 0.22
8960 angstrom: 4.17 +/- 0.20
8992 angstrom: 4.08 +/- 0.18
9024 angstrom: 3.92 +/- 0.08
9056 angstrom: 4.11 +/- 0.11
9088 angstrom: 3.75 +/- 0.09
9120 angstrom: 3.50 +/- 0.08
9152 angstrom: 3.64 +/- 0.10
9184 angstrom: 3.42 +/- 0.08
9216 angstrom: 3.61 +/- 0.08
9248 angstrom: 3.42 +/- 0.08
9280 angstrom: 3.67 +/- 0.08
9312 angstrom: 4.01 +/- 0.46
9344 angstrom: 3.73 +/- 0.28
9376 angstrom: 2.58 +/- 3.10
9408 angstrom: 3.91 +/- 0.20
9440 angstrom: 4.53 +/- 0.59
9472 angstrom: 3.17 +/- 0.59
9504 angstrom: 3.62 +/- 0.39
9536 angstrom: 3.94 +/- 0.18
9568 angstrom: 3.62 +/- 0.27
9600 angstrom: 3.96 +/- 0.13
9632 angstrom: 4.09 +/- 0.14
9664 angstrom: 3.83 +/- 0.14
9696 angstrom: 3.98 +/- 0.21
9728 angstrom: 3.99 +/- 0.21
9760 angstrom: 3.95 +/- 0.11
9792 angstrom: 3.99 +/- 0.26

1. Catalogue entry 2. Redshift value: 0.286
